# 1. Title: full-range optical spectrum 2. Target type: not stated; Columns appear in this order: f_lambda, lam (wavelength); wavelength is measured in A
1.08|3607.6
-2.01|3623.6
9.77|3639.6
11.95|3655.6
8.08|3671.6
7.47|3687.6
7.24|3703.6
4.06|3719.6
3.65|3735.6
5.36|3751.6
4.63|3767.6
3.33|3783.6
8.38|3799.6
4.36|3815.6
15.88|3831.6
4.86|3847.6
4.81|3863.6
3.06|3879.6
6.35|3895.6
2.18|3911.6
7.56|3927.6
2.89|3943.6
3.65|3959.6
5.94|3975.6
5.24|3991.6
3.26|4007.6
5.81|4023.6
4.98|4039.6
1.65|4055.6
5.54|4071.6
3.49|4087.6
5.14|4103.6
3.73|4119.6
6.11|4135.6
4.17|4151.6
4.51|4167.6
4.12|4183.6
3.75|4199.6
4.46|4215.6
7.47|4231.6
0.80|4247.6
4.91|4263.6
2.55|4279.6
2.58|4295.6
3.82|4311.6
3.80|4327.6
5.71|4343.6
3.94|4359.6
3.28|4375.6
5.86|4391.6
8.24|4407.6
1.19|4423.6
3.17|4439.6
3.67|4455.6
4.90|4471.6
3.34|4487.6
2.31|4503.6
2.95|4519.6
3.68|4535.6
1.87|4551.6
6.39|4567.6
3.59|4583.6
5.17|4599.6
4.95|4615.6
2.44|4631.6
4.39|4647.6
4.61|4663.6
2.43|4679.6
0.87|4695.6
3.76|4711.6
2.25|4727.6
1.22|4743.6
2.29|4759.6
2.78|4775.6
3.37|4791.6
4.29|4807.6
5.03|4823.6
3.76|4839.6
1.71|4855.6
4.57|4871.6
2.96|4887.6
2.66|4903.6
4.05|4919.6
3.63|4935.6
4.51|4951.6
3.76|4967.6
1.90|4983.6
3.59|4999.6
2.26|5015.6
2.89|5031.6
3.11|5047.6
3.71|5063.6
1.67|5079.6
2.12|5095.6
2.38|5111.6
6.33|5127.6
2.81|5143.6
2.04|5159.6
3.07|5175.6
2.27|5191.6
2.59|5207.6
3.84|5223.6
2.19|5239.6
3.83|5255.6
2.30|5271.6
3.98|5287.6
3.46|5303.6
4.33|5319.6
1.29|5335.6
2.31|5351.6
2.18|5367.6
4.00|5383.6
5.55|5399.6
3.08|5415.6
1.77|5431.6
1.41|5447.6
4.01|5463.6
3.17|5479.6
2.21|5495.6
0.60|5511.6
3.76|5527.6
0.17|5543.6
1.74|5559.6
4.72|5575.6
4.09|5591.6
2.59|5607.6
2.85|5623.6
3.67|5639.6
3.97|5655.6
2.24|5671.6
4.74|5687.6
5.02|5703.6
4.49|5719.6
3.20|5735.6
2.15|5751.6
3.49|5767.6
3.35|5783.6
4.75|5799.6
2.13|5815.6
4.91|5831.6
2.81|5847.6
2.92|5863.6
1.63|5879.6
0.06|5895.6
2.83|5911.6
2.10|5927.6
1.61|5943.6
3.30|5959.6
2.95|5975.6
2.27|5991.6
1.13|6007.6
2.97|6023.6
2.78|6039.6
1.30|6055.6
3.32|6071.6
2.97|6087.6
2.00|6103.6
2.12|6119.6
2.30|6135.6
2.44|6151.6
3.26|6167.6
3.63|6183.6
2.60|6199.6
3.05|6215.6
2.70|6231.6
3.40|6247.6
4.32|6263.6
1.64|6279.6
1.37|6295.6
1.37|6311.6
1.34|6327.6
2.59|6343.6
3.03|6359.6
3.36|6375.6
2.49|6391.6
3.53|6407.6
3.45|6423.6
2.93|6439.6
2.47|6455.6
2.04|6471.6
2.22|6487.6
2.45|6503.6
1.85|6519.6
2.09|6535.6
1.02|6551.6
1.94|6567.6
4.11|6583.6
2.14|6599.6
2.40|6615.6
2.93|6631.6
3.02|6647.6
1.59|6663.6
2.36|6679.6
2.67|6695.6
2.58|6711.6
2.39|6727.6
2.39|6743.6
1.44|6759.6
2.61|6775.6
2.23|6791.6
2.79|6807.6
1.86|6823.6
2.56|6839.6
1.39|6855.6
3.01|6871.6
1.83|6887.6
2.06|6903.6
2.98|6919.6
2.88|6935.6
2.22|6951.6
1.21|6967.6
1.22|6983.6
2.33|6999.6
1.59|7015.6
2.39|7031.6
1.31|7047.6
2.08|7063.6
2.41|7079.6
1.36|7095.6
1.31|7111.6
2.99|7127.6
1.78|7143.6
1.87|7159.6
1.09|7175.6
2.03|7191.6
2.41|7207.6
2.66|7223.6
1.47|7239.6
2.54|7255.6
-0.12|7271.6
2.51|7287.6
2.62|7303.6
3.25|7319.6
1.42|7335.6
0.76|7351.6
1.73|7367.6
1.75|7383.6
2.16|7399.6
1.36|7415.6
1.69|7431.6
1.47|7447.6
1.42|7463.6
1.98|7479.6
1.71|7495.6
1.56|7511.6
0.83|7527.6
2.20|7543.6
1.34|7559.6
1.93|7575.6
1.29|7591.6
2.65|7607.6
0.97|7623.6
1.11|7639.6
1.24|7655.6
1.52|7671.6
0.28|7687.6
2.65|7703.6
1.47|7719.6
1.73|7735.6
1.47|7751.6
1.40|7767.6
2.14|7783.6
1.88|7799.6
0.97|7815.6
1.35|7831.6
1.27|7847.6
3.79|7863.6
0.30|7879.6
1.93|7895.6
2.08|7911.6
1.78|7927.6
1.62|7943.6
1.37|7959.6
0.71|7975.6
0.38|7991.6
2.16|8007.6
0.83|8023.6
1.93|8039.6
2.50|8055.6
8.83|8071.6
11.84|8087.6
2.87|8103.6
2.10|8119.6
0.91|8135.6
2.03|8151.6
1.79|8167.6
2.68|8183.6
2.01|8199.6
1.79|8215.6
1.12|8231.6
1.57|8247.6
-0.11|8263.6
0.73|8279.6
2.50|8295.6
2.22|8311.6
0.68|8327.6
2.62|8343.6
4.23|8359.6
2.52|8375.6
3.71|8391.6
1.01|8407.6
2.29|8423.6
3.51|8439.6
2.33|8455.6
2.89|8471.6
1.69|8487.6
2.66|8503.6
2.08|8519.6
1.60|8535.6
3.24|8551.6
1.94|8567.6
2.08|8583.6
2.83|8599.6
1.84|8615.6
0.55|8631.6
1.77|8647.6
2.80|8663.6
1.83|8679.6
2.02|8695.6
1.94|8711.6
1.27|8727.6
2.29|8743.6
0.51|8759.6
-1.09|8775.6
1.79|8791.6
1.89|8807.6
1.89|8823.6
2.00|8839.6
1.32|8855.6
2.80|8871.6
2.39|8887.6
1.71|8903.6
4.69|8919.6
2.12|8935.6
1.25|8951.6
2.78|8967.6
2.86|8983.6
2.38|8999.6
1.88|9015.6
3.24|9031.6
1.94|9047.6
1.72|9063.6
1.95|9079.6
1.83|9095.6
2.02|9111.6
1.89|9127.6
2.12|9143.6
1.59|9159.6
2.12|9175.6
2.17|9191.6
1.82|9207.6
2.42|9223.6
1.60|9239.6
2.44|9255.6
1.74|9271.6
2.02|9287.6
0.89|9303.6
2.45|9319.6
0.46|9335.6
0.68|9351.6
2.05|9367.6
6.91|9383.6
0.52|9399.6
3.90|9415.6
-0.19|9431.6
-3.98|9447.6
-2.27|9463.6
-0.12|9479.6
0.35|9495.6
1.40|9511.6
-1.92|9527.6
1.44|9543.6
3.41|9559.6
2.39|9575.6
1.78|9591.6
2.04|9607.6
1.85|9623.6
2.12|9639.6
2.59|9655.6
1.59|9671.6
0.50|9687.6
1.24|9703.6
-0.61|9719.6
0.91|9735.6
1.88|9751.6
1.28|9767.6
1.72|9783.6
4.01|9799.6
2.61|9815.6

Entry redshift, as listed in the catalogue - 1.167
